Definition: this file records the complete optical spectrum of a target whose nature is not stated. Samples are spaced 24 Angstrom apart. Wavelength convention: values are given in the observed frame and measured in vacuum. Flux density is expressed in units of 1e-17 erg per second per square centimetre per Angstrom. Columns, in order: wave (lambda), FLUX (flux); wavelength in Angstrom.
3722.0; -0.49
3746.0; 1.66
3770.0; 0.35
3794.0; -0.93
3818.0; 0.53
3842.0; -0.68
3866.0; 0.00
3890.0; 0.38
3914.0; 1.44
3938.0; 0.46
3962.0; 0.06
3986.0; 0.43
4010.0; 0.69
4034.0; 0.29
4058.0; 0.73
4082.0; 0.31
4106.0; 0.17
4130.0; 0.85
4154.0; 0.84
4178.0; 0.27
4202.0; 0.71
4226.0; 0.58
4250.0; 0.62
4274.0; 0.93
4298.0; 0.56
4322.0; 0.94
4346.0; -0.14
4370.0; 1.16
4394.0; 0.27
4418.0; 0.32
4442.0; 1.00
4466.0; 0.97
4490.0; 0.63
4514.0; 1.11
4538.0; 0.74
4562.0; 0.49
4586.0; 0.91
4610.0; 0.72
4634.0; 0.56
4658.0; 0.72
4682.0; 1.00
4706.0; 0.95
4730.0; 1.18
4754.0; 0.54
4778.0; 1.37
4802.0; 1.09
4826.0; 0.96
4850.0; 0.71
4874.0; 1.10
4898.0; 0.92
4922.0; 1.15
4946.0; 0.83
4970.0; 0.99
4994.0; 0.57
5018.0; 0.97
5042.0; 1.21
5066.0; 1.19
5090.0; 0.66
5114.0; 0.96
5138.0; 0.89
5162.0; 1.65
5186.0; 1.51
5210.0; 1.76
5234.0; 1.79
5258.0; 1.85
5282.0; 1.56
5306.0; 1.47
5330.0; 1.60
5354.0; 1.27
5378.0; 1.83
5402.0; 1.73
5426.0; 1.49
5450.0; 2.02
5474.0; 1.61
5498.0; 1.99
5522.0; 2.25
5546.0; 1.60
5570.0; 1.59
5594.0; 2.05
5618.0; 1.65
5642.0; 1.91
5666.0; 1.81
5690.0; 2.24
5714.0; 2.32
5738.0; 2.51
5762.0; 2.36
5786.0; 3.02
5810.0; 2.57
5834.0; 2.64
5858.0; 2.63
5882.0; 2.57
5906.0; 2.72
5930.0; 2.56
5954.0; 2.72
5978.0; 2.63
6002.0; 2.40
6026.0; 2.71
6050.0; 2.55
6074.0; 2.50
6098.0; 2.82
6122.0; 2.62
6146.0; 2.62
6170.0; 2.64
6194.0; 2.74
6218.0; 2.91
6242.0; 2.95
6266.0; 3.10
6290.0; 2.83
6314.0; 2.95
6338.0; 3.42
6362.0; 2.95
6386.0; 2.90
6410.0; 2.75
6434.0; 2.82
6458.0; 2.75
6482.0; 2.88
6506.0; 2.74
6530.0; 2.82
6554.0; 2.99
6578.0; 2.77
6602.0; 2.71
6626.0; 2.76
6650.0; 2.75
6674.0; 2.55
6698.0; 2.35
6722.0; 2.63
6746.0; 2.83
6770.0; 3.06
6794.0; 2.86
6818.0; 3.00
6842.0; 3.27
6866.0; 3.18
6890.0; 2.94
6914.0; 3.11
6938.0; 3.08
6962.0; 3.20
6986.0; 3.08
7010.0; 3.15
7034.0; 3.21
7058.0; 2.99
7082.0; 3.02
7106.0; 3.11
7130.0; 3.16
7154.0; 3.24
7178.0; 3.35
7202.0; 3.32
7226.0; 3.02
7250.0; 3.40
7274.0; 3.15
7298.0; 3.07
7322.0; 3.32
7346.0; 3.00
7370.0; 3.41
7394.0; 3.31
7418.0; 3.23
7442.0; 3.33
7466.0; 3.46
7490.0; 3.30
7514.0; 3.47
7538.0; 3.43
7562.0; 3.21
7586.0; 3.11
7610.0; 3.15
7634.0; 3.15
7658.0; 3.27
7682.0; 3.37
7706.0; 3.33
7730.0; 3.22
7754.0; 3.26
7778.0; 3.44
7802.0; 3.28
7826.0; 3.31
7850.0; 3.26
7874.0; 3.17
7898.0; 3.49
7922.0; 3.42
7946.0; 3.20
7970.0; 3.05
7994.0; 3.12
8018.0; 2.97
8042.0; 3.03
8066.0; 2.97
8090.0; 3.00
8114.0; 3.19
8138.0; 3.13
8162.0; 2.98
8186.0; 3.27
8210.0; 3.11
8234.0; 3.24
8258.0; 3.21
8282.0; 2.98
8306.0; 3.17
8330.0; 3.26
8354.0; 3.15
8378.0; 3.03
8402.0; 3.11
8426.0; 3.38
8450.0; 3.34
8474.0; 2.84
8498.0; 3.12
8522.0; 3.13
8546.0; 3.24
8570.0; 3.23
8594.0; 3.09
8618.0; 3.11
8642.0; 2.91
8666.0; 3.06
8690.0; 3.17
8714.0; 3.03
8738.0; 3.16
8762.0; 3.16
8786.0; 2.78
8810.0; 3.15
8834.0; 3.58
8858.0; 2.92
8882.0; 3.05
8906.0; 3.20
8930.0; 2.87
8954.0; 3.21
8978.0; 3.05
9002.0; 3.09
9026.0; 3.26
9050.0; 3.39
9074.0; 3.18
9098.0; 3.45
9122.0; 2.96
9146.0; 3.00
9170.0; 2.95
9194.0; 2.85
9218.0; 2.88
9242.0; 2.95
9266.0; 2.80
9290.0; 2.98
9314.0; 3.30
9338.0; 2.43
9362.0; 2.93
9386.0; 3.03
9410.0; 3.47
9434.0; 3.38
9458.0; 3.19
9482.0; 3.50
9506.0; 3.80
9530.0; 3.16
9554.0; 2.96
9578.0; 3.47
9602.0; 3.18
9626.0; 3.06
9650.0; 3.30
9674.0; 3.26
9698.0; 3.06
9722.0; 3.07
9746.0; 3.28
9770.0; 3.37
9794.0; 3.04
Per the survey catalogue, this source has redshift 0.292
